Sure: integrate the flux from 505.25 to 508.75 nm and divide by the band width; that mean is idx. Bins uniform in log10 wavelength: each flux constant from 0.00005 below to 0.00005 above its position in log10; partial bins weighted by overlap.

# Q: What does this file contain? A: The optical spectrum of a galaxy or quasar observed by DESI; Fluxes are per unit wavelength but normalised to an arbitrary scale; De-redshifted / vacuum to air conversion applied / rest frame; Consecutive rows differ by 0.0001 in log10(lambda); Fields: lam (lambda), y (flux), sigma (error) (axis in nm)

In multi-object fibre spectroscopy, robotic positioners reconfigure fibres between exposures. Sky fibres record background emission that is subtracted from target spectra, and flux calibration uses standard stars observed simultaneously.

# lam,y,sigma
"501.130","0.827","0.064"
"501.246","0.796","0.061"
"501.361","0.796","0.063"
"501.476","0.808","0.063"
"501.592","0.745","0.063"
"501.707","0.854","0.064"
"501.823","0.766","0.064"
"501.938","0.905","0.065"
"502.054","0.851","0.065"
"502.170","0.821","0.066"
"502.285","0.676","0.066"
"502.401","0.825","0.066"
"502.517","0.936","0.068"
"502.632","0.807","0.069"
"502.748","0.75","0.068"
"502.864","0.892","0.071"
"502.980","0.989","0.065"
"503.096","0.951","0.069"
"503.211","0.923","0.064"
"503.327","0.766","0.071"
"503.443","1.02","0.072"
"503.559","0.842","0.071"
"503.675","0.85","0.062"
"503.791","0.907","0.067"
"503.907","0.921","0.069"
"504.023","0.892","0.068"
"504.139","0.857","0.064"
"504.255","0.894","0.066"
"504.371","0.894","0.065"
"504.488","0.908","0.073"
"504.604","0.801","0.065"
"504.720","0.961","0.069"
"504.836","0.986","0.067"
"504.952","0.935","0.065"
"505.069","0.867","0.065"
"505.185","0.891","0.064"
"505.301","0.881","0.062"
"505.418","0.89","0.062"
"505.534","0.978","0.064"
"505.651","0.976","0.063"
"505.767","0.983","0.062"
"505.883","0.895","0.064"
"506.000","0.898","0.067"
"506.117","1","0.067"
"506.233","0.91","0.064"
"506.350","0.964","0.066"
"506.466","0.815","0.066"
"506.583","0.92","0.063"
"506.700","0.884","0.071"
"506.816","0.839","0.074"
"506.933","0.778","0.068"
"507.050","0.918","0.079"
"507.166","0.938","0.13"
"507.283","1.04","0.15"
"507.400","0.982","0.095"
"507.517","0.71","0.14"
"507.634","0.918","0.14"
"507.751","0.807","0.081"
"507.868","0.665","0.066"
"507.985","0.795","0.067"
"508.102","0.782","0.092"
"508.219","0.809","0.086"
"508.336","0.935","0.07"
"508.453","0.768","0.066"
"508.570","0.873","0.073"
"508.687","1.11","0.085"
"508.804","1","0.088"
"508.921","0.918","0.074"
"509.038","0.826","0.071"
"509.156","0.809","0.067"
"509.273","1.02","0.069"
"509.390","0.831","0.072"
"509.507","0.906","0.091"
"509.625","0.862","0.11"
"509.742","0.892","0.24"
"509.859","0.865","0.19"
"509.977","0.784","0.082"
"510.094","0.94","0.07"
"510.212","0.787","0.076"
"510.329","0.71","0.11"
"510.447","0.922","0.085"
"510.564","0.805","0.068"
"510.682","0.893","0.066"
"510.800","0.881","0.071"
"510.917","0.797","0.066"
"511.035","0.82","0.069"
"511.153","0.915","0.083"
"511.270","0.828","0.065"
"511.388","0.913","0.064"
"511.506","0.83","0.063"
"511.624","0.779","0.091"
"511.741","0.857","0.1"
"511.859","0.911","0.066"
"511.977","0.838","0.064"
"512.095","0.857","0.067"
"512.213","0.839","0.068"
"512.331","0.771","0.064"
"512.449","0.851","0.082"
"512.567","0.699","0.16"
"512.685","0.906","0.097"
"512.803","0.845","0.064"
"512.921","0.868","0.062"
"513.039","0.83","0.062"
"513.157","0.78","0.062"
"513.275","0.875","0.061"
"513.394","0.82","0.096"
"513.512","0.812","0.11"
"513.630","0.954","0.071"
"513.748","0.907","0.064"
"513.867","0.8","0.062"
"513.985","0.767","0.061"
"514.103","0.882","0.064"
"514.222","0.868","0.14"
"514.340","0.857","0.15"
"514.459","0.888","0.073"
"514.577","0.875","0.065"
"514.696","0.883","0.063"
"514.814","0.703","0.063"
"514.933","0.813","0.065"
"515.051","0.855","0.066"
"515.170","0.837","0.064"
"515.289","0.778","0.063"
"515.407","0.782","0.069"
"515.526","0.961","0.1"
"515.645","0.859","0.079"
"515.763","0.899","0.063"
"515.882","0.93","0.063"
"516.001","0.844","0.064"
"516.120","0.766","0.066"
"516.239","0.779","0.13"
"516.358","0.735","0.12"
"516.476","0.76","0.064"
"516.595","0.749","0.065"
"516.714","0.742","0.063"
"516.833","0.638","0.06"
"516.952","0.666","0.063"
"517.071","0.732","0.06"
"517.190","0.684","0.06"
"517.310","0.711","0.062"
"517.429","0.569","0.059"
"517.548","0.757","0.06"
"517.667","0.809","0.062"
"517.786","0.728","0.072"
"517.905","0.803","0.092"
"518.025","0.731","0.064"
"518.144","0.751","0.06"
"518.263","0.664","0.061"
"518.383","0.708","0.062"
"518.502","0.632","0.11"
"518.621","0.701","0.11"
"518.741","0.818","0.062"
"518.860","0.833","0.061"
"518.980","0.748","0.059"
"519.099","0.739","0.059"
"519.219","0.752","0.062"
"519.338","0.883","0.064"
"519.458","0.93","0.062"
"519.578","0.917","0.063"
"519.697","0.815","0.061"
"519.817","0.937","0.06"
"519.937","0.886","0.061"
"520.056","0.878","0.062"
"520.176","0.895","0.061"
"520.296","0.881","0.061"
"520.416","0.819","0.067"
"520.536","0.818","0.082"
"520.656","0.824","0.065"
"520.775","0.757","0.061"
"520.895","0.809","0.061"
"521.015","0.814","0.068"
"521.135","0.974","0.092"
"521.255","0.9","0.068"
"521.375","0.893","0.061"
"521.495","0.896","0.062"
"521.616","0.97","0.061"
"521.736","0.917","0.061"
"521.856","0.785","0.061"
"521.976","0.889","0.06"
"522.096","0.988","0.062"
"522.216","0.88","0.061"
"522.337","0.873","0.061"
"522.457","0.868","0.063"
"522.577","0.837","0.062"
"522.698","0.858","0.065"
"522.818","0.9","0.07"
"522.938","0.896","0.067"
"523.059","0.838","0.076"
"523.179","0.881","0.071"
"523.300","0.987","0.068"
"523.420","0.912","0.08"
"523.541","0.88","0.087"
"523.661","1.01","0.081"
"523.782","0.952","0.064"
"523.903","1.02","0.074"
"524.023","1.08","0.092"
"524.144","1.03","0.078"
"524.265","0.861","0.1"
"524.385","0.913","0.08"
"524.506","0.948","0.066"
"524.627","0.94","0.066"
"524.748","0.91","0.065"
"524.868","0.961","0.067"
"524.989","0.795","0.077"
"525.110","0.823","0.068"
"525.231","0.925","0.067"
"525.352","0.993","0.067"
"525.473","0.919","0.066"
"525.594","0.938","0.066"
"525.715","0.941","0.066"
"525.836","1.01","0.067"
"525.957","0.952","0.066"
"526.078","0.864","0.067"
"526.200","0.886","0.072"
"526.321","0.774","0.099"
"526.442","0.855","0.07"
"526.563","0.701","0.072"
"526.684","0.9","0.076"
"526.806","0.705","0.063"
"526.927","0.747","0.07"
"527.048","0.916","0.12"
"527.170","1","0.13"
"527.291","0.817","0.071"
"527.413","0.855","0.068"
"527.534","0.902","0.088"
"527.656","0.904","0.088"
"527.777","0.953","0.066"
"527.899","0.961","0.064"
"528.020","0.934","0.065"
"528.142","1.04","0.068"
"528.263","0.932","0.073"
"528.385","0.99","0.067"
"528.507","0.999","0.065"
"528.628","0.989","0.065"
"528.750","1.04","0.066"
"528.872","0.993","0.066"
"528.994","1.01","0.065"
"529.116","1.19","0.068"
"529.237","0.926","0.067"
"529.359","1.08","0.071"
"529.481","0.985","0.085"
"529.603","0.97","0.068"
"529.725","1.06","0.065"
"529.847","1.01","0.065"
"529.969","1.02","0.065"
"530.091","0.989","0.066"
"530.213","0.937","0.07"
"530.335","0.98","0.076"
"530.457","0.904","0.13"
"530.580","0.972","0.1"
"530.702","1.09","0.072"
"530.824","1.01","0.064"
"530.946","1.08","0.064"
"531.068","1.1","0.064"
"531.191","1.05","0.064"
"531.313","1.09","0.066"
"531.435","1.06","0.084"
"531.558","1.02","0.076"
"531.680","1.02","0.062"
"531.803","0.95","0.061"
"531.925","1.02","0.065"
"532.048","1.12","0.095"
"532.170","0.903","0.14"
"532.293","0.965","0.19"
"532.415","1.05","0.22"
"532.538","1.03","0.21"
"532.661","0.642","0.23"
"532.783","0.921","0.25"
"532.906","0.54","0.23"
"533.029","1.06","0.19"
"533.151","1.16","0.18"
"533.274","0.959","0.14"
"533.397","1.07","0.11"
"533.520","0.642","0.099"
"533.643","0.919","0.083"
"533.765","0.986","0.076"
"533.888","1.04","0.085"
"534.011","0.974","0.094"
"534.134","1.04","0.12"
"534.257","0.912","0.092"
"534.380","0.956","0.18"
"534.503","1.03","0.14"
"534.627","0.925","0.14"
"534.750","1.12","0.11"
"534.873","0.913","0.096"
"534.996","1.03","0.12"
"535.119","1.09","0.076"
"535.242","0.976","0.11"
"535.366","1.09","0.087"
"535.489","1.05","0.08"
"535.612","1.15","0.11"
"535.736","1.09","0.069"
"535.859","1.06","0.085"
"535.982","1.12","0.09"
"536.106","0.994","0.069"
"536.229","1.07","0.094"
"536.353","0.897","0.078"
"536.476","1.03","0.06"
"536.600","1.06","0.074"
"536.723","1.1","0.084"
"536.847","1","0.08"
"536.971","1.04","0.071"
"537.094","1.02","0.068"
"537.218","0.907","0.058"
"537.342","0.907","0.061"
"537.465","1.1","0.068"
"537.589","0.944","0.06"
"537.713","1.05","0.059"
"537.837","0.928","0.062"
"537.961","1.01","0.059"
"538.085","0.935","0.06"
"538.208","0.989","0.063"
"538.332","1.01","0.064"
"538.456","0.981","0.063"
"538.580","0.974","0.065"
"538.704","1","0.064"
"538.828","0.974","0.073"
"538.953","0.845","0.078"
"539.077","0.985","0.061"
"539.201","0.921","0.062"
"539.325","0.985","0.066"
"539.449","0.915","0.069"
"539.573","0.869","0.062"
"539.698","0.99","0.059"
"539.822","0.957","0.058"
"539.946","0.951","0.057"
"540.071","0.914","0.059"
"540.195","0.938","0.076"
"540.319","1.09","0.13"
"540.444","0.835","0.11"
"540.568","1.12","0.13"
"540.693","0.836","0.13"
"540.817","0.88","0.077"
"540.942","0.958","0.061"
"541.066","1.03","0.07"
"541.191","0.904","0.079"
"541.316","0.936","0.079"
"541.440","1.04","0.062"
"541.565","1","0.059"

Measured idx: 0.889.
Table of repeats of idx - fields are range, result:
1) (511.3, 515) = 0.841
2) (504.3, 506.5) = 0.918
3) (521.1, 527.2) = 0.903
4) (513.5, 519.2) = 0.785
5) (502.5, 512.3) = 0.88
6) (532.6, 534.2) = 0.92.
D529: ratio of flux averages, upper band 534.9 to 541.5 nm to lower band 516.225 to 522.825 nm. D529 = 1.23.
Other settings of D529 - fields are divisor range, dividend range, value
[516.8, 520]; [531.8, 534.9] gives 1.25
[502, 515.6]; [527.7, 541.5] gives 1.14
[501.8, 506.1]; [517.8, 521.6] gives 0.92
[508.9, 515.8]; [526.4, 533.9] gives 1.13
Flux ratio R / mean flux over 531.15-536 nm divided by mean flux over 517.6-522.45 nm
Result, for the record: 1.19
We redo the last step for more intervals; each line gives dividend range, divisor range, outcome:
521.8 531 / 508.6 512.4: 1.08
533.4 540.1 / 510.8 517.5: 1.21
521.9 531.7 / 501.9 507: 1.06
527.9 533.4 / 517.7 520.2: 1.25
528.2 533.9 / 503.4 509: 1.10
